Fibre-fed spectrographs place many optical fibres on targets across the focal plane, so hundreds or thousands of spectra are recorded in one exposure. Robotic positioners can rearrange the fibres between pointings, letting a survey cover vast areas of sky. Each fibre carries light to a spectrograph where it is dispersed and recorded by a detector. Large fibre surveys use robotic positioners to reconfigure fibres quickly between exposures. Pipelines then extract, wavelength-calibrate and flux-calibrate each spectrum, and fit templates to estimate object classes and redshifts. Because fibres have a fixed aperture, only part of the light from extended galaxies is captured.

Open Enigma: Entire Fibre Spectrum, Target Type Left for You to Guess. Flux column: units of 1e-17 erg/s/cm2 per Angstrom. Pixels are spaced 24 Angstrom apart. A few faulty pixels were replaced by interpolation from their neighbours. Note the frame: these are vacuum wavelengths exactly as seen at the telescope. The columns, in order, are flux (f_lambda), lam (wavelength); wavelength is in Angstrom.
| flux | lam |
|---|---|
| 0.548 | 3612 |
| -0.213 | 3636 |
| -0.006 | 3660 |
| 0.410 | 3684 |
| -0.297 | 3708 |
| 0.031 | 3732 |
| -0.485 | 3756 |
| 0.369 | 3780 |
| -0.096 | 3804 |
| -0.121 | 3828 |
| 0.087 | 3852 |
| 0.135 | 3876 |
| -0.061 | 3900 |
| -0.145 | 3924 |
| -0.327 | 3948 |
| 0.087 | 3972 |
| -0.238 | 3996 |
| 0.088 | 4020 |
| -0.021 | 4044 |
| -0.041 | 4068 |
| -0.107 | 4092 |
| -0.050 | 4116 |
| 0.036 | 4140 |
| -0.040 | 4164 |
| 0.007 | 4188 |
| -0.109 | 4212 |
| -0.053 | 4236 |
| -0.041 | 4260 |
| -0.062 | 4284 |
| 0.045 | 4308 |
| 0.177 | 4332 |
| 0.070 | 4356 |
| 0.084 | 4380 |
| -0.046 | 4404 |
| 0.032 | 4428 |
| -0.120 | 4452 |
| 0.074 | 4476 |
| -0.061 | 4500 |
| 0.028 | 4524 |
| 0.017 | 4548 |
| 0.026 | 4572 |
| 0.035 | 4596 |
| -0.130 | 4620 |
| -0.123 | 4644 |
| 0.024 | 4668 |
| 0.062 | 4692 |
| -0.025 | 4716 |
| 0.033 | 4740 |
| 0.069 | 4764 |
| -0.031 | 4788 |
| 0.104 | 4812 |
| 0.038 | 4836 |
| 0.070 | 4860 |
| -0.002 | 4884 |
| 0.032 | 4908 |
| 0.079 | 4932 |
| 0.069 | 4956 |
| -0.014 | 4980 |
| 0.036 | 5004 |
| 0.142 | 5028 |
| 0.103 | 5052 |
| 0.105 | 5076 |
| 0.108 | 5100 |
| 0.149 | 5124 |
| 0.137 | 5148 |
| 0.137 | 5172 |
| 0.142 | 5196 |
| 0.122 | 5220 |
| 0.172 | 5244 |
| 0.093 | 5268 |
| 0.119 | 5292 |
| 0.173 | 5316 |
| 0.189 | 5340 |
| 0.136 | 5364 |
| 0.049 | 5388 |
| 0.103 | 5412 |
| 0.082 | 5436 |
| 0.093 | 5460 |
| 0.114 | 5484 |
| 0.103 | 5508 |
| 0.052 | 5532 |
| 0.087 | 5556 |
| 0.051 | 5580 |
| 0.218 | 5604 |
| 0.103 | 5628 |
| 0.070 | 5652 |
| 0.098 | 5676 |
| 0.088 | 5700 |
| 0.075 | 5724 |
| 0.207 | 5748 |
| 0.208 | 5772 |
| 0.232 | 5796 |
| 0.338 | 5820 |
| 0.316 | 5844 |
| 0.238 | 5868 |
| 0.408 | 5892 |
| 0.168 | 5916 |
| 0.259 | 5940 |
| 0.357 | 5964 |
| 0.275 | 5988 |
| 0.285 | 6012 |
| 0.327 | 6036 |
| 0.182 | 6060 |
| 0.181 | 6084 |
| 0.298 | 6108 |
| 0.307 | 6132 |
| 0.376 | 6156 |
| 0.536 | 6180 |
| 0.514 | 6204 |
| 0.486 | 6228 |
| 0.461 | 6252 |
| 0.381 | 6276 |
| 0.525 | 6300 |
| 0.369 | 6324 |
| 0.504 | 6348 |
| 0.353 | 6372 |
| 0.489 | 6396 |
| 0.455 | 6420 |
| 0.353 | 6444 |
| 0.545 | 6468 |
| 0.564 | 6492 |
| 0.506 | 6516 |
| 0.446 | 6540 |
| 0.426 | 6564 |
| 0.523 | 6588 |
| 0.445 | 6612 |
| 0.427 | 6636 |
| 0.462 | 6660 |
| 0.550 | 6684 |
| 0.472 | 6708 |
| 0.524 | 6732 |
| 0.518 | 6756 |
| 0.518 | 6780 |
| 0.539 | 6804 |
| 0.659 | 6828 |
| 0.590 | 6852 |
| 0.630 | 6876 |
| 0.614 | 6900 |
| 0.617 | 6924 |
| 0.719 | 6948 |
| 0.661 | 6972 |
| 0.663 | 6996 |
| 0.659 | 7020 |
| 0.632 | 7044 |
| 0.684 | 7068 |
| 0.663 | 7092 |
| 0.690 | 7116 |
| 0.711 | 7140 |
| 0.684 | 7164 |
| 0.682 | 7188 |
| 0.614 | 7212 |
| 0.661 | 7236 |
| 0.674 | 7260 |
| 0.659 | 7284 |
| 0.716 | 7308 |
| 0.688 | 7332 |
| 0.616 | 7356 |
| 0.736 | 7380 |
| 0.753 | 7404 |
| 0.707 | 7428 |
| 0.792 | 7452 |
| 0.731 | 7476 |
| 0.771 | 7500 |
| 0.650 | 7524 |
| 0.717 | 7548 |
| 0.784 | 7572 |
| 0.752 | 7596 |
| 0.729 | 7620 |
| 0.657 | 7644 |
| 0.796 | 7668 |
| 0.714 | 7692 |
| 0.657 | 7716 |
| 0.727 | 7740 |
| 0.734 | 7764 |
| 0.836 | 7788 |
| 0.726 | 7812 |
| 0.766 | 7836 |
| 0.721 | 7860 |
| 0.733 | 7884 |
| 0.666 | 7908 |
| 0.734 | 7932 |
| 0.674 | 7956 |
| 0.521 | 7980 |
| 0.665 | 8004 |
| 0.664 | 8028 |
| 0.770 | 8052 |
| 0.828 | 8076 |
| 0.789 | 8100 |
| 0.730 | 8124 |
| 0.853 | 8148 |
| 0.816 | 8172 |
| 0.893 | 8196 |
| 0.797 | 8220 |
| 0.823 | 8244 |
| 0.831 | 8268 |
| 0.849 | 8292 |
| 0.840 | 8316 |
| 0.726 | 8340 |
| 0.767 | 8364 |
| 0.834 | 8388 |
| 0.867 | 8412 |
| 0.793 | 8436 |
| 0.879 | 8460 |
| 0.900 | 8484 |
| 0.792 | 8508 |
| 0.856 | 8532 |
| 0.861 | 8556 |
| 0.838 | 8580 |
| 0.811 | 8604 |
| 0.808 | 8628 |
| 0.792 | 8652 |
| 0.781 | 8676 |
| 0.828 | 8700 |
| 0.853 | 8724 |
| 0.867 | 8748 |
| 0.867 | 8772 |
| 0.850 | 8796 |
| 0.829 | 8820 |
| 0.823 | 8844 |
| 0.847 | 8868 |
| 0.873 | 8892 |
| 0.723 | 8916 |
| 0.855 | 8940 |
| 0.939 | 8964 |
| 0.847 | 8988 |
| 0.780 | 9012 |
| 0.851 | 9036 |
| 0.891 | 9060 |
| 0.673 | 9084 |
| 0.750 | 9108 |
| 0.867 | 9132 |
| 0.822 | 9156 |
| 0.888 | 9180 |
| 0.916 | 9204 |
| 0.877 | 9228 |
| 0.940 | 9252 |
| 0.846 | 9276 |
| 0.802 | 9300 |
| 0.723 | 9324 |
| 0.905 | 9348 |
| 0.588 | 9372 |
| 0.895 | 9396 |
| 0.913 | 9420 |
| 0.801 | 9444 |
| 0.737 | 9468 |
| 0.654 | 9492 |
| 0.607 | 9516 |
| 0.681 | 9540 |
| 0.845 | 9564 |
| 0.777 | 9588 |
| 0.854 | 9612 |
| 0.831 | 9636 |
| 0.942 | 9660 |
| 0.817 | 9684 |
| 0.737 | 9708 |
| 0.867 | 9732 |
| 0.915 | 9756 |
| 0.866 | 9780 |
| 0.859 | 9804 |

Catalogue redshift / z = 0.542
